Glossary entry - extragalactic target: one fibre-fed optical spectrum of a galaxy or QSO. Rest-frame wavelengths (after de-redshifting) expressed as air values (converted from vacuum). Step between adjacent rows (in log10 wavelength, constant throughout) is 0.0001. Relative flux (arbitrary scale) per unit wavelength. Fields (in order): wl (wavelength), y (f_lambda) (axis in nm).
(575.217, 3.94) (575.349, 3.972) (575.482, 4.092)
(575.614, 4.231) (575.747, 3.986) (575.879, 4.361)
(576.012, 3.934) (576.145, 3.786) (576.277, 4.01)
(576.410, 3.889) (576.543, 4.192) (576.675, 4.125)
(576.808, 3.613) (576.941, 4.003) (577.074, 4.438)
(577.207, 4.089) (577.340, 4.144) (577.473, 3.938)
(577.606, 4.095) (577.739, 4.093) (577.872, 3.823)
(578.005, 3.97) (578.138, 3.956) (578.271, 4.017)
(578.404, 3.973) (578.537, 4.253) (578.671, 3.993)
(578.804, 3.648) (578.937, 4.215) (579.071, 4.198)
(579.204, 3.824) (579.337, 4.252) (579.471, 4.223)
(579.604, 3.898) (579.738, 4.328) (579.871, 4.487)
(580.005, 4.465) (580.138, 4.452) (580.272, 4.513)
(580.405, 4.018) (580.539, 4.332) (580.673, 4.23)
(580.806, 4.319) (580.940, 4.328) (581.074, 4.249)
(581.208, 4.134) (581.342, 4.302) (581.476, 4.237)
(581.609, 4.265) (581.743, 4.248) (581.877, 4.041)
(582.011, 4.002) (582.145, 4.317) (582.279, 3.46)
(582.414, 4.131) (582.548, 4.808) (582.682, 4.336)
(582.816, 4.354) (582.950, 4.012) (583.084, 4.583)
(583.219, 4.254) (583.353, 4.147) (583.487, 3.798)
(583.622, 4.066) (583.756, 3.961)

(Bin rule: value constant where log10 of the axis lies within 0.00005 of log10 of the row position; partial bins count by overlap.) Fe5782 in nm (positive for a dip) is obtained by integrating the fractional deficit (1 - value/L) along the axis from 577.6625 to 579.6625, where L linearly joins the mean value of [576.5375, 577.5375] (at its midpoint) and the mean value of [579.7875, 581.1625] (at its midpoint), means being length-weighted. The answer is 0.08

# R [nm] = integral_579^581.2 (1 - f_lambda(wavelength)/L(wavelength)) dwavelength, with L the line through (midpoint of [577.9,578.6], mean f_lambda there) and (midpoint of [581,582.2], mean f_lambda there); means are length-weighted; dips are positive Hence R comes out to -0.07 nm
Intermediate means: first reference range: 4.03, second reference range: 4.2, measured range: 4.25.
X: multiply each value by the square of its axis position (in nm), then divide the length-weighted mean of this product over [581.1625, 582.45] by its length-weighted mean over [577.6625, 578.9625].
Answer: 1.04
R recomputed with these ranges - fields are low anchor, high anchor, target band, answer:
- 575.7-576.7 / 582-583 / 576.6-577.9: 0.01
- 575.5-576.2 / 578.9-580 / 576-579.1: 0.08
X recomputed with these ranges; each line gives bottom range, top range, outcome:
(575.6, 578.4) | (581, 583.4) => 1.07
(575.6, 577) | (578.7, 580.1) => 1.05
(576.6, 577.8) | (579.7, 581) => 1.08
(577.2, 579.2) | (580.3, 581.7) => 1.07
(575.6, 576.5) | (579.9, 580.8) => 1.10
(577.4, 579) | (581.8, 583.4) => 1.07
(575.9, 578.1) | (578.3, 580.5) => 1.05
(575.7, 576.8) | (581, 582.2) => 1.07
